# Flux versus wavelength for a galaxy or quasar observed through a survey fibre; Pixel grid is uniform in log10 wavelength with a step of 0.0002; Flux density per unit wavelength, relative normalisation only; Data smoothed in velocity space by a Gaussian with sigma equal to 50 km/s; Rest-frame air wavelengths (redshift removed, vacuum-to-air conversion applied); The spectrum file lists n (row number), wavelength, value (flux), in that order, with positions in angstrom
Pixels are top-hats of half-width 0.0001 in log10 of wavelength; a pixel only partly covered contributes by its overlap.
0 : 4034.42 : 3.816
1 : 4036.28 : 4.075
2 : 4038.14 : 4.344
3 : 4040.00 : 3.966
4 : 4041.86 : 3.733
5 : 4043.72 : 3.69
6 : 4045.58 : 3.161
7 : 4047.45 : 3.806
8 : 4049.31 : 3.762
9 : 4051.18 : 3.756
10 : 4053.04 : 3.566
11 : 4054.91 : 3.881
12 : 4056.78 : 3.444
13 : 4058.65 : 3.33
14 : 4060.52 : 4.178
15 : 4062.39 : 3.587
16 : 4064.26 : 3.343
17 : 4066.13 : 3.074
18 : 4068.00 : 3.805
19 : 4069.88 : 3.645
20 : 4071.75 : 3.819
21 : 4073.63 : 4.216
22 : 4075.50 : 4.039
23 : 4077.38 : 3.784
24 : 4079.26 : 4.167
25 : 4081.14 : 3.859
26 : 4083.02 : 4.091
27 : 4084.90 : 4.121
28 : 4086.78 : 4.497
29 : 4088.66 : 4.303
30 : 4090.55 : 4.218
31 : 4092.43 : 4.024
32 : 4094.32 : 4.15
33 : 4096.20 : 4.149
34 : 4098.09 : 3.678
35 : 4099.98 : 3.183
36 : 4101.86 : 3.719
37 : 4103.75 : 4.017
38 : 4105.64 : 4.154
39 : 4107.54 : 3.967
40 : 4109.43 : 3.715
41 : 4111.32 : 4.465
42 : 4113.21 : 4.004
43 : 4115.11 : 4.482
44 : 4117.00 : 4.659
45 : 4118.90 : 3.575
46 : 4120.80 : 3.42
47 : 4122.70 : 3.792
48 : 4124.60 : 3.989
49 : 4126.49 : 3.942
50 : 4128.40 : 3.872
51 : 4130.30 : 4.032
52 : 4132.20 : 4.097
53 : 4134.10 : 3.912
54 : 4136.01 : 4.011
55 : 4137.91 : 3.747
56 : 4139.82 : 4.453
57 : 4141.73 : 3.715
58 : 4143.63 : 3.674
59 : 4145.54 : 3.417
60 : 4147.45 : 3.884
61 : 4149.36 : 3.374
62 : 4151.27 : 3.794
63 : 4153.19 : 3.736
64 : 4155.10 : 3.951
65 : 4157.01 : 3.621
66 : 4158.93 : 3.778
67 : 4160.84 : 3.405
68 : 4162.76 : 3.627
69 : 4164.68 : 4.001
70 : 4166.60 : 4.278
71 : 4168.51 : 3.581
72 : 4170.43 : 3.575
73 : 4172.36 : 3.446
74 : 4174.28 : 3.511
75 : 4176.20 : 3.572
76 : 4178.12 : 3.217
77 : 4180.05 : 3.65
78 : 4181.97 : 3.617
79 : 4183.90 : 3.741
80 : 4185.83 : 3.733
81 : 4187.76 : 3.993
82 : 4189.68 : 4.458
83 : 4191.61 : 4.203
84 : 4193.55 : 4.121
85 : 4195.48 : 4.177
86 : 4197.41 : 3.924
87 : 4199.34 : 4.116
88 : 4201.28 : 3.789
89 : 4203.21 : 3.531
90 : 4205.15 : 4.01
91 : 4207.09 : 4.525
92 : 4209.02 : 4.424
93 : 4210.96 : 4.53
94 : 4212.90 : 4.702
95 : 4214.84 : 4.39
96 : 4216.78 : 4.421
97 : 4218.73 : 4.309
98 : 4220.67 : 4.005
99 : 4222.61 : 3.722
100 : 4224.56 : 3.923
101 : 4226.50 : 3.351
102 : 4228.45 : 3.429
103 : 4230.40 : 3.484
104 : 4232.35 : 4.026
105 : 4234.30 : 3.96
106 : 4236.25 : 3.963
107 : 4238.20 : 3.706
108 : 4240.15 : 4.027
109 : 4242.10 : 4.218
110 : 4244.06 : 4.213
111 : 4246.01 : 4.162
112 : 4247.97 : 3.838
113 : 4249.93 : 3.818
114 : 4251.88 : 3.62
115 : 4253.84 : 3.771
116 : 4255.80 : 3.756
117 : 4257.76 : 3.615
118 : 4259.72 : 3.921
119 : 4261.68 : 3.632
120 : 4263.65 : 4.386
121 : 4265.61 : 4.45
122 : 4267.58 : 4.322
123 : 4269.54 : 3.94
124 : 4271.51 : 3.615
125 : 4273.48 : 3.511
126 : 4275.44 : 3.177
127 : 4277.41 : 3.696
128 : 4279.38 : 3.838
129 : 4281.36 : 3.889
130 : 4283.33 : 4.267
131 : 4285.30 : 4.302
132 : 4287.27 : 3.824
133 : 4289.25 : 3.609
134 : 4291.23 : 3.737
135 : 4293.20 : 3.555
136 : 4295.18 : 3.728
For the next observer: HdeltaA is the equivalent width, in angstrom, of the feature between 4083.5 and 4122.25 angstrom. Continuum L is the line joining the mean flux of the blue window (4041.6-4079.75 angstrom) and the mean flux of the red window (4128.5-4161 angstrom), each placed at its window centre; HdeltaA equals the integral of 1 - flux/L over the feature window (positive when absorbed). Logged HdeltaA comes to -2.8 angstrom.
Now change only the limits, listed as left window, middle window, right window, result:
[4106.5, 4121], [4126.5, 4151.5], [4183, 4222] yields 1.5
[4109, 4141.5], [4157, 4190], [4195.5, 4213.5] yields 3.2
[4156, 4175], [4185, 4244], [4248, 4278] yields -4.6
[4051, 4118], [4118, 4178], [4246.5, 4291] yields 2.1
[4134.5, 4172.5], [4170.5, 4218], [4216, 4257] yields -2.0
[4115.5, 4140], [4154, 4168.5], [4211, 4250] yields 0.7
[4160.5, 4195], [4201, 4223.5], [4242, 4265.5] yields -2.2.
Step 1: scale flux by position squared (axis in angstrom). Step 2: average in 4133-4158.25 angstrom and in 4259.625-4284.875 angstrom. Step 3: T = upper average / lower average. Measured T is 1.09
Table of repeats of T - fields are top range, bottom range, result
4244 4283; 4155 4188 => 1.10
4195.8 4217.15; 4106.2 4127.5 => 1.10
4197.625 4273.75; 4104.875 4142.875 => 1.05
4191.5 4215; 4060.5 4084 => 1.17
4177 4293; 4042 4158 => 1.09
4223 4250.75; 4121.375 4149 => 1.05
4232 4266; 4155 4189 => 1.11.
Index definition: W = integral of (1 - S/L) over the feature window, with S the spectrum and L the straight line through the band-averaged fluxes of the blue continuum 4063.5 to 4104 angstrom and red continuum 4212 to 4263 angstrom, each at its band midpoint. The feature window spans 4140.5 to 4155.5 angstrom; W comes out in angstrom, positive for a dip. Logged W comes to 0.83 angstrom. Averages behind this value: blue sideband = 3.91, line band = 3.7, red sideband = 3.92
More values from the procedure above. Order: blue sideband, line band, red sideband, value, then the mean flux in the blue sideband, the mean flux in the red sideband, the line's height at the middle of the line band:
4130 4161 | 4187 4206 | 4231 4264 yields -0.87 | 3.81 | 3.91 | 3.86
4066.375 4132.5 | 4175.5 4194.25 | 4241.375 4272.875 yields 0.62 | 3.98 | 3.95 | 3.96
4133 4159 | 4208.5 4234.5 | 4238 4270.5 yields -0.85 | 3.79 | 3.97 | 3.92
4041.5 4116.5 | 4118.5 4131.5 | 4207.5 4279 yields 0.25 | 3.87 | 3.95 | 3.89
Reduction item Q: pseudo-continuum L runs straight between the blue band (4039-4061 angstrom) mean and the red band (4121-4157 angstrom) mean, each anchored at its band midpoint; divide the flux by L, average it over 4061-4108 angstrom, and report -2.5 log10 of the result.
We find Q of -0.05 mag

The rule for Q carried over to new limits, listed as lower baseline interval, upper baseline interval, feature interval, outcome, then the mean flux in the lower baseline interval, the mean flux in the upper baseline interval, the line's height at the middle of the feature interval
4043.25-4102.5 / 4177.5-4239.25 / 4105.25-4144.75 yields -0.028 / 3.82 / 3.98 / 3.88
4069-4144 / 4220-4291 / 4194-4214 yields -0.073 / 3.99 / 3.86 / 3.9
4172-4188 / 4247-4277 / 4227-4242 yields -0.018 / 3.6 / 3.82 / 3.75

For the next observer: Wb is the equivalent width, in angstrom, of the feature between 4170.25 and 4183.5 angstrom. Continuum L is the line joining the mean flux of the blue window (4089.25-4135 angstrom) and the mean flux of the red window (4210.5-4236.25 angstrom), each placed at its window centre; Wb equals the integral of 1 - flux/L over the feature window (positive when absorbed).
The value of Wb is 1.6 angstrom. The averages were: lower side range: 3.97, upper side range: 4.01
